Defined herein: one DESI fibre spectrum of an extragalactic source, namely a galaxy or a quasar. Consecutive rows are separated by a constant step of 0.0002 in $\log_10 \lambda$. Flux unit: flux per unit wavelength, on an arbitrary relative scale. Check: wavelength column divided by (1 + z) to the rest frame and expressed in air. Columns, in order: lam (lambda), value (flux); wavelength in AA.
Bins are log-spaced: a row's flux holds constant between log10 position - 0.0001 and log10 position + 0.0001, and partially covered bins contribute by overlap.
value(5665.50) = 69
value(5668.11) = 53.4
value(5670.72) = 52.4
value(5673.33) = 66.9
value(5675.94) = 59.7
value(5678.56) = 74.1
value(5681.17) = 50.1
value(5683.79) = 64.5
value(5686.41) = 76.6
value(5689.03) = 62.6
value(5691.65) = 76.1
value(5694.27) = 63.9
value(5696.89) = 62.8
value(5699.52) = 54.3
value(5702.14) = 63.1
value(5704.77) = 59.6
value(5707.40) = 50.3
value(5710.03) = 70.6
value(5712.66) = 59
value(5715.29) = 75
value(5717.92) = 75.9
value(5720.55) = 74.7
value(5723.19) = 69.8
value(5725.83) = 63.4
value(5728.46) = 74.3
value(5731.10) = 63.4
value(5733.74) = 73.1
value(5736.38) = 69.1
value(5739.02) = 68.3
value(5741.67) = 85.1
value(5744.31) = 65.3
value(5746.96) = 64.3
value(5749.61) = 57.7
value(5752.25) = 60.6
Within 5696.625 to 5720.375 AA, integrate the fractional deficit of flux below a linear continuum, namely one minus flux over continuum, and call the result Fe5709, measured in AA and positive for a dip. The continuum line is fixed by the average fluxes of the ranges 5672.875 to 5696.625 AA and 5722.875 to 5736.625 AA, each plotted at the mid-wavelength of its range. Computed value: 1.2 AA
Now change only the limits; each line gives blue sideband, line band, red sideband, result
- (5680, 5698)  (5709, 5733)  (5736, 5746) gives -0.1 AA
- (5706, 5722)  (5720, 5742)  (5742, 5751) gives -1.4 AA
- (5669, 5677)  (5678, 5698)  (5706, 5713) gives -2.2 AA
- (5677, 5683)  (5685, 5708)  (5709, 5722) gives 0.9 AA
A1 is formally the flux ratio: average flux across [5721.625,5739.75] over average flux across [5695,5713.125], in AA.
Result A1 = 1.1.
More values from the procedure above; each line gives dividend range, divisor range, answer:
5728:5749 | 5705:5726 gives 1.04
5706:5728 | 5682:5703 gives 1.04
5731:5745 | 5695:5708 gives 1.22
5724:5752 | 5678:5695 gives 1.02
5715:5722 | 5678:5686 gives 1.19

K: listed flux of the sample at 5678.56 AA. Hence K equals 74.1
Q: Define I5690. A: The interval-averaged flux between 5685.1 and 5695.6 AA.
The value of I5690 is 69.8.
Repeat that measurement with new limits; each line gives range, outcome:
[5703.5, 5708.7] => 54.9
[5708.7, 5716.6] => 68.2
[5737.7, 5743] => 76.7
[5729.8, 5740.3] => 68.5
